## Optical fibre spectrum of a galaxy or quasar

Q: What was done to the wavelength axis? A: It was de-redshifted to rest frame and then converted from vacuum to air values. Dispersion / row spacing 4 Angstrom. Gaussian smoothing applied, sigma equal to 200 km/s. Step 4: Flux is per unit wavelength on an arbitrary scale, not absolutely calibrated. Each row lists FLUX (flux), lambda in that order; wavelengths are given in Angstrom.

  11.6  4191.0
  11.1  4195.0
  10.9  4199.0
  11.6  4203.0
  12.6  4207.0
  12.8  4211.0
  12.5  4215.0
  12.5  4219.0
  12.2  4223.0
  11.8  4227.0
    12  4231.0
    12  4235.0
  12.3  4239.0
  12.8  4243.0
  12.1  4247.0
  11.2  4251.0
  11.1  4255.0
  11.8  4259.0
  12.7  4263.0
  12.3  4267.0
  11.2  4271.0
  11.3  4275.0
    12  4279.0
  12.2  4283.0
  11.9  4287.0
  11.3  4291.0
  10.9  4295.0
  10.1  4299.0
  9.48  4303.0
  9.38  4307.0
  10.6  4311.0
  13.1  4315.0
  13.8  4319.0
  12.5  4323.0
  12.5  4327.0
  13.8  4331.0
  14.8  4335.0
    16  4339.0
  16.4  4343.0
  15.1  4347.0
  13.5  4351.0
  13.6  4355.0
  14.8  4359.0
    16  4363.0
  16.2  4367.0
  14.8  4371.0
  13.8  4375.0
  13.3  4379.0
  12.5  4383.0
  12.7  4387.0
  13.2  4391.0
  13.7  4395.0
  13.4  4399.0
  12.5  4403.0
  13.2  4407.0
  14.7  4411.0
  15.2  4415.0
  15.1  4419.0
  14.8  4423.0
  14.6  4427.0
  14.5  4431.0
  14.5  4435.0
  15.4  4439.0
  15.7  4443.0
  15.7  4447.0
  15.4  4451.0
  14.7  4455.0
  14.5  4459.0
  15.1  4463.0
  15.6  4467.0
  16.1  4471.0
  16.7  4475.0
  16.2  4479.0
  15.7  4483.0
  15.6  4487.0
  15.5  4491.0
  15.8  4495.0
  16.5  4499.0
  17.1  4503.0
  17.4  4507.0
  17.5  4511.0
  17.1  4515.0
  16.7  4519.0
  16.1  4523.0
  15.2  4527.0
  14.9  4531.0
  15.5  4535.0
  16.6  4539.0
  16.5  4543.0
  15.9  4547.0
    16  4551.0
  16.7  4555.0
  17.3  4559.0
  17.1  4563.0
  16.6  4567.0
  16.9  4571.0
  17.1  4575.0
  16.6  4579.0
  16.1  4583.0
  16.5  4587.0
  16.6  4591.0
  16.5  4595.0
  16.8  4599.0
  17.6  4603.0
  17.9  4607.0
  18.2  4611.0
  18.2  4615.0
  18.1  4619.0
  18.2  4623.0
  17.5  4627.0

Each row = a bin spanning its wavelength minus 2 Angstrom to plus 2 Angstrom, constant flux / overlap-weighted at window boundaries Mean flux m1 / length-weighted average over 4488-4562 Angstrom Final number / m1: 16.3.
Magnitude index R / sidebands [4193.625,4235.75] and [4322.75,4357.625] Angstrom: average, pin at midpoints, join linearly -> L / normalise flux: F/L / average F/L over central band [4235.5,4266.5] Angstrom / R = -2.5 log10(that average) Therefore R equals 0.06 mag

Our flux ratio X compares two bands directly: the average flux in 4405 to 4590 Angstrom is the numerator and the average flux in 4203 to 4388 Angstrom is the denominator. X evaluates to 1.3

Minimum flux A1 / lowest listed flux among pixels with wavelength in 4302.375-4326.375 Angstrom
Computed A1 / 9.38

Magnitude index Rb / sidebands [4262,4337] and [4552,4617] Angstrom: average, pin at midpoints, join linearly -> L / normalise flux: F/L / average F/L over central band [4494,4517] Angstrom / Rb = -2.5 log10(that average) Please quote -0.09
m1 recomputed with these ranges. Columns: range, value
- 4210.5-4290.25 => 12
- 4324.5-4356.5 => 14.4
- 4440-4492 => 15.6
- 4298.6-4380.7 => 13.6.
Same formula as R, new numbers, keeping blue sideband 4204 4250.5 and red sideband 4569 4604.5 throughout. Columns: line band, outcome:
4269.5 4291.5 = 0.11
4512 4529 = -0.03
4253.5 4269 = 0.06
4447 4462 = 0.01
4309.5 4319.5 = 0.08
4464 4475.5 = -0.05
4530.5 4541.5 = 0.02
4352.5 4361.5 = -0.03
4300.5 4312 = 0.33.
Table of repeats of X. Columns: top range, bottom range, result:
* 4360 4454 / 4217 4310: 1.24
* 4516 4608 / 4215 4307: 1.42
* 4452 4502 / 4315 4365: 1.09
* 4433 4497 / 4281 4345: 1.25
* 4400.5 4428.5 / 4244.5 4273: 1.21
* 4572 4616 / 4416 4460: 1.14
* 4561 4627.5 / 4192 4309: 1.48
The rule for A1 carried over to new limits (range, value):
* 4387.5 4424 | 12.5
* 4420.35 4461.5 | 14.5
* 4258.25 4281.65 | 11.2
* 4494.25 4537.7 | 14.9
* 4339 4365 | 13.5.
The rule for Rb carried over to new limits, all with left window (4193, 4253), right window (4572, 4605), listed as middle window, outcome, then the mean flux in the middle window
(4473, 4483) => -0.07 mag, 16.3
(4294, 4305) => 0.28 mag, 10.1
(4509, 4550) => -0.02 mag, 16.2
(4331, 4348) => -0.14 mag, 15.4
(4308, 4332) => 0.06 mag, 12.5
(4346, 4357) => -0.02 mag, 14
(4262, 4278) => 0.07 mag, 11.8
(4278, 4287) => 0.06 mag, 12.1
